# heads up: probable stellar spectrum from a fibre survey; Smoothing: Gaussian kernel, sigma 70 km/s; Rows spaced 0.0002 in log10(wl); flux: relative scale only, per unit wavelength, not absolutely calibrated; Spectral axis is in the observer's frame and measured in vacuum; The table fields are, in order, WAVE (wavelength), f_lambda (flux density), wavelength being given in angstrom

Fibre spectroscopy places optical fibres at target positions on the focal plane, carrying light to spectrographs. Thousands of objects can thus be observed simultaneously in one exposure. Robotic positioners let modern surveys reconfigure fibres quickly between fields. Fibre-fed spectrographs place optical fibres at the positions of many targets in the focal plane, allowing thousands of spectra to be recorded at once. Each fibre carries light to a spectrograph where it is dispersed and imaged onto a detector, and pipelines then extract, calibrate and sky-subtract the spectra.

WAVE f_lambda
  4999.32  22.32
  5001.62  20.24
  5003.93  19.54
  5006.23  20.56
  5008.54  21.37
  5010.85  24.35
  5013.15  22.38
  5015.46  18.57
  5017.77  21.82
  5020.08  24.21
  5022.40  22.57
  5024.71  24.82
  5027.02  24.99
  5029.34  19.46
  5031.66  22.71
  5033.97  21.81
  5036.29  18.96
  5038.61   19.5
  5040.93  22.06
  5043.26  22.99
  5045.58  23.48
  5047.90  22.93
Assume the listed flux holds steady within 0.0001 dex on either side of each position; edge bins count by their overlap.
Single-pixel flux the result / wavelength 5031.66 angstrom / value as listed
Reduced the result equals 22.71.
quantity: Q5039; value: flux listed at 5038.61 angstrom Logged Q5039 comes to 19.5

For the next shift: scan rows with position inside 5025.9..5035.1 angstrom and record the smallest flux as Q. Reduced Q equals 19.46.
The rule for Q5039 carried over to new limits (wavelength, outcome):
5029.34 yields 19.46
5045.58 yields 23.48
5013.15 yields 22.38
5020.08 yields 24.21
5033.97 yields 21.81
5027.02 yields 24.99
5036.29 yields 18.96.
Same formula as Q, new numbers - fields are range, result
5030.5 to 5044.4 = 18.96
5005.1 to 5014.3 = 20.56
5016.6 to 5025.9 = 21.82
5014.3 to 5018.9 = 18.57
